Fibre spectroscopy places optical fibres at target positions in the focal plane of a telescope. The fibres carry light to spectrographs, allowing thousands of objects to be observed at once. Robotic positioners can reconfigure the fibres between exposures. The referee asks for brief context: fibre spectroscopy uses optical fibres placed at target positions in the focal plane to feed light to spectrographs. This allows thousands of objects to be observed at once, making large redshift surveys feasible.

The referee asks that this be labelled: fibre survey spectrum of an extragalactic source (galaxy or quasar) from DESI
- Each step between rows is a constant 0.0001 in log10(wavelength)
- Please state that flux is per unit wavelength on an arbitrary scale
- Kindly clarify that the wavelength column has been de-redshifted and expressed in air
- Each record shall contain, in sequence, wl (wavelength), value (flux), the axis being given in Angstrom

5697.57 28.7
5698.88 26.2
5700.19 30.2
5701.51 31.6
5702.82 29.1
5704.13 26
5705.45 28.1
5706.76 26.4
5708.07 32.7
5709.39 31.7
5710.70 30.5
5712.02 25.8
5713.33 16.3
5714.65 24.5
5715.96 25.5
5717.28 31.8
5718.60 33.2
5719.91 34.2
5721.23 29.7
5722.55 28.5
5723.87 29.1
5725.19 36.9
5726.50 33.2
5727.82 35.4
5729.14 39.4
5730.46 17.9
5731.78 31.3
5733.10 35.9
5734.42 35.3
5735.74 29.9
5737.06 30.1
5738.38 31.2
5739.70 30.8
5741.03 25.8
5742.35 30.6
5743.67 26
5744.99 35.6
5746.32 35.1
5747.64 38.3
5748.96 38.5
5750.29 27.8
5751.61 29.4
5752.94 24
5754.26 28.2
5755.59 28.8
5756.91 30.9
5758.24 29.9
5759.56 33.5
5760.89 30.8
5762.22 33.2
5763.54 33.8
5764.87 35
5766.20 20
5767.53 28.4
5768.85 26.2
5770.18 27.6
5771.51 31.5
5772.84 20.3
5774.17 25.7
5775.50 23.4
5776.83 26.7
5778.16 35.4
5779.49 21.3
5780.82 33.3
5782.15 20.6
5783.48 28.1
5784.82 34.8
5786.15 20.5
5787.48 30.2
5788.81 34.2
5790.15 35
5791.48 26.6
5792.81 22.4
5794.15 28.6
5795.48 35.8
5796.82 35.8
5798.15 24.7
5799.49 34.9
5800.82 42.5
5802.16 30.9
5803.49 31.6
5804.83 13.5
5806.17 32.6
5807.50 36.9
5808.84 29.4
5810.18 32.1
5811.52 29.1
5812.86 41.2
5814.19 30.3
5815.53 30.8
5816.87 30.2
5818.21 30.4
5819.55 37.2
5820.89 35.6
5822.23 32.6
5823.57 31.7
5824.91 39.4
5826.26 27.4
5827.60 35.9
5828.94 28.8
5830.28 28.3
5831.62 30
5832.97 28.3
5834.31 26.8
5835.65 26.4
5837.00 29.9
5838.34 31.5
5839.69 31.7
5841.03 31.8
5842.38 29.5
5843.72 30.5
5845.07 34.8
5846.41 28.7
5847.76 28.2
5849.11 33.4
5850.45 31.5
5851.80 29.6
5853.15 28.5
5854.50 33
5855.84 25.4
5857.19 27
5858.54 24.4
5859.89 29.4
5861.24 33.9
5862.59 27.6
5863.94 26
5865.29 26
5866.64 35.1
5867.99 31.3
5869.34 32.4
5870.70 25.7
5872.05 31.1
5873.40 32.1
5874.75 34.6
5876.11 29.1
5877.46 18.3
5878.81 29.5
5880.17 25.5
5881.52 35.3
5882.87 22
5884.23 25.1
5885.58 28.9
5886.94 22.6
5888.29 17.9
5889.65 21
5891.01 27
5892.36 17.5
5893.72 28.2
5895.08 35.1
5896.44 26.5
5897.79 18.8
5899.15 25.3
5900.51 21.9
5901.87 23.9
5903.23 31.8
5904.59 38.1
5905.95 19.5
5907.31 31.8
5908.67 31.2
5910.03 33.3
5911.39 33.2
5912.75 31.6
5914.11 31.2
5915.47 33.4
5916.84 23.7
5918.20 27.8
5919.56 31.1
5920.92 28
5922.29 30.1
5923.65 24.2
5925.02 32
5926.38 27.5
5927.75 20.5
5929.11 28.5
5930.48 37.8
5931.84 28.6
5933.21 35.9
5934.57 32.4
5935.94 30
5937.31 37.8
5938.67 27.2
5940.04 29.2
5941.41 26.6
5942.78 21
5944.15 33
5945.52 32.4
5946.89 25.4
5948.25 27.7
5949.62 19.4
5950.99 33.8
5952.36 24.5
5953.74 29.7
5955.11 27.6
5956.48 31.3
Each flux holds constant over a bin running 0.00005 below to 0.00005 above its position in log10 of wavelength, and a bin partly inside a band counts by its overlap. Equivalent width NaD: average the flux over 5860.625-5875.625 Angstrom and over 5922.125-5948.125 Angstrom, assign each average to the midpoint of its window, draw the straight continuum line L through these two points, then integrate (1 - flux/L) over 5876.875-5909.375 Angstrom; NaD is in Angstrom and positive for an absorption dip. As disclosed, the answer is 4.4 Angstrom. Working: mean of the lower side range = 30.5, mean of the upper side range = 29.4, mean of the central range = 26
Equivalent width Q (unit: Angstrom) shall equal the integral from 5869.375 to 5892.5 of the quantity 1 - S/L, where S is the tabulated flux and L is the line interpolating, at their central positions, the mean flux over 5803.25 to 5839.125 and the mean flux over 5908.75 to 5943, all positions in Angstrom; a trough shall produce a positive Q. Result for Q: 3.0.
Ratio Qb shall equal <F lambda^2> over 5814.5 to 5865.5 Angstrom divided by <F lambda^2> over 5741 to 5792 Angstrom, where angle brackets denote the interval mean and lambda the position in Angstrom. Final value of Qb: 1.1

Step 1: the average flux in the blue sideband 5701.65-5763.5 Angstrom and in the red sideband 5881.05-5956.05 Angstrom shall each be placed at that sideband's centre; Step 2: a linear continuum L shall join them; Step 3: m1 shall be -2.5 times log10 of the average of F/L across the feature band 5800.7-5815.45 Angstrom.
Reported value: -0.07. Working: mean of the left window 30.4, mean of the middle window 31.4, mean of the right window 28.1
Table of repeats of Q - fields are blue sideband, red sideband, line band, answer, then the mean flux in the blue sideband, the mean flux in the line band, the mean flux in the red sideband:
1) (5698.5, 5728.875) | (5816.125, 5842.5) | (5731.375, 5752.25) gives -1.4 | 29.6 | 32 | 31.2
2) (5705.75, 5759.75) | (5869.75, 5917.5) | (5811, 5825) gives -2.1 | 30.4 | 33.3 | 27.5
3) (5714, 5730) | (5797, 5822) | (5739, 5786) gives 3.7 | 31.6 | 29.3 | 32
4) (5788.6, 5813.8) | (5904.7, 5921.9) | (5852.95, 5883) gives 1.5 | 31.4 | 29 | 29.9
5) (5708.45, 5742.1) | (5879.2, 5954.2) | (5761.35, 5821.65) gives -1.1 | 30.2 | 30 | 28.1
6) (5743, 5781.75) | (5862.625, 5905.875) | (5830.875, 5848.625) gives -1.2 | 29.5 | 29.9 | 27.1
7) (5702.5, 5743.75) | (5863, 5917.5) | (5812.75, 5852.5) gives -3.8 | 29.8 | 31.3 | 27.8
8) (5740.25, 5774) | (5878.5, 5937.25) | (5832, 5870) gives -1.2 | 29.9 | 29.7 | 28.1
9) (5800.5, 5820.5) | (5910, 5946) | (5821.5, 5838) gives 0.5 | 31.8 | 30.5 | 29.8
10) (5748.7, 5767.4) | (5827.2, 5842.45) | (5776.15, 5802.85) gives -0.2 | 30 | 30.1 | 29.8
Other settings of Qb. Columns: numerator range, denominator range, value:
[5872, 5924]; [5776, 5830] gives 0.92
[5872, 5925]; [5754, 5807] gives 0.99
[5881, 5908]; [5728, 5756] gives 0.88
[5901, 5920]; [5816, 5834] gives 0.97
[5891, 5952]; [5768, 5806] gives 1.05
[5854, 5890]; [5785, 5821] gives 0.91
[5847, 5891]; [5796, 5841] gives 0.91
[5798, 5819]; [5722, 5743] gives 1.03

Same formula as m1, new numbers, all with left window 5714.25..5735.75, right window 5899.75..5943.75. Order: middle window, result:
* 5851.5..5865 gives 0.06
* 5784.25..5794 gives 0.06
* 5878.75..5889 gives 0.16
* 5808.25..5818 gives -0.05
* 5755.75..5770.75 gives 0.04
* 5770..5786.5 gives 0.15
